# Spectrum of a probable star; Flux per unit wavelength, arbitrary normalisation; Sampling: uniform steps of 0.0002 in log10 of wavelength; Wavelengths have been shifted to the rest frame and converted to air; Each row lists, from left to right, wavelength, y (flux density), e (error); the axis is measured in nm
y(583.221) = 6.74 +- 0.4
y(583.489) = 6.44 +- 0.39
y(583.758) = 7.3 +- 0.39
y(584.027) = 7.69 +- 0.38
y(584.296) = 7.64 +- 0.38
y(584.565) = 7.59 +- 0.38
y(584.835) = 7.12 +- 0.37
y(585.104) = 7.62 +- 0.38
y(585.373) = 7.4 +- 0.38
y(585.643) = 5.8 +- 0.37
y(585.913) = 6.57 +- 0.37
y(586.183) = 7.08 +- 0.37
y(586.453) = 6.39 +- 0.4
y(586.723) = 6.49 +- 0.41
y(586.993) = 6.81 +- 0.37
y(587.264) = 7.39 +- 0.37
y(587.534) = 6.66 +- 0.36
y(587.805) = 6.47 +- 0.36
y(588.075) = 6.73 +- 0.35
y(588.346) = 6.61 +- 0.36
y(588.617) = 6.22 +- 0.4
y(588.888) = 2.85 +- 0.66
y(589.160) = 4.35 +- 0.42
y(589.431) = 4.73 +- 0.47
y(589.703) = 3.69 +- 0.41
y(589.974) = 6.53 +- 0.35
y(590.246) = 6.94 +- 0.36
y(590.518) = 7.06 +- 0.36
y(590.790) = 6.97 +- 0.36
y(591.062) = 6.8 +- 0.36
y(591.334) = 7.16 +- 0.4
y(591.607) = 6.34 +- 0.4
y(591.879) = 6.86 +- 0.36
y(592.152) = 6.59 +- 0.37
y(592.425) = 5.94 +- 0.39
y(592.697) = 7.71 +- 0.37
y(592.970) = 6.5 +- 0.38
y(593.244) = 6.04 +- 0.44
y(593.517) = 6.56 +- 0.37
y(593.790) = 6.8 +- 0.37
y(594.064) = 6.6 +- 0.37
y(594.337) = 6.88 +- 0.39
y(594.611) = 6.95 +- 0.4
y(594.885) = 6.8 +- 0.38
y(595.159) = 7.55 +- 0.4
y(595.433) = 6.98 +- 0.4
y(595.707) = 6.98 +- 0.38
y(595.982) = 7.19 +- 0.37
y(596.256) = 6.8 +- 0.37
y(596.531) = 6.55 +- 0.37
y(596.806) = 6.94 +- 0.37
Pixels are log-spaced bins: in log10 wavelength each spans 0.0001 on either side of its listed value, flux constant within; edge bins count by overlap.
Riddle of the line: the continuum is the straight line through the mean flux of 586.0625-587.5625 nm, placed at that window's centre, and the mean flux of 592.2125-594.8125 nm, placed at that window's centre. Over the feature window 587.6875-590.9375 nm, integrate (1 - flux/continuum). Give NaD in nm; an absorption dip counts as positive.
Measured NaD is 0.48 nm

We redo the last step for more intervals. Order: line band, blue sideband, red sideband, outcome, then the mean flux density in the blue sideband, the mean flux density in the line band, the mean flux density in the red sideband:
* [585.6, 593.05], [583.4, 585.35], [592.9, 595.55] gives 0.81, 7.37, 6.3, 6.77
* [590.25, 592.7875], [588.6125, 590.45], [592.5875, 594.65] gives -0.42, 5.03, 6.82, 6.73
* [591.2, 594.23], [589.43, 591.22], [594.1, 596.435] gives -0.03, 6.22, 6.65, 6.99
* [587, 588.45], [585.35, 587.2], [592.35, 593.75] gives -0.03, 6.63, 6.78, 6.6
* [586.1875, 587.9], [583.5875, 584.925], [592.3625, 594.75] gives 0.11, 7.45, 6.74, 6.69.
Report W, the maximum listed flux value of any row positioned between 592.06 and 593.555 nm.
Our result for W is 7.71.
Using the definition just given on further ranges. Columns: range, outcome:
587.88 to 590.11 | 6.73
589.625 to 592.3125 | 7.16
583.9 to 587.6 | 7.69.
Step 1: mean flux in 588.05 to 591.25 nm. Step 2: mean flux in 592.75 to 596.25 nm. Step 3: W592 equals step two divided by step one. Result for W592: 1.18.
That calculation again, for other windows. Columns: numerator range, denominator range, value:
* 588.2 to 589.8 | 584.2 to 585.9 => 0.67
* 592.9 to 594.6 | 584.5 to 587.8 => 0.96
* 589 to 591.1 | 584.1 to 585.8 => 0.81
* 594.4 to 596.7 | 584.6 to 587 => 1.02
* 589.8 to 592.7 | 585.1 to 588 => 1.00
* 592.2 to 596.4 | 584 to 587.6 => 0.97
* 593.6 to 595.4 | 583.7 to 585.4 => 0.92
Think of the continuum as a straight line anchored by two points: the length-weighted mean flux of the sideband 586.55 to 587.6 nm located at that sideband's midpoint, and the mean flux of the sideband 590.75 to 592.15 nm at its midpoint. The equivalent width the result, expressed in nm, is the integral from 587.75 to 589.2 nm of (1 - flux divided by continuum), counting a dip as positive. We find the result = 0.27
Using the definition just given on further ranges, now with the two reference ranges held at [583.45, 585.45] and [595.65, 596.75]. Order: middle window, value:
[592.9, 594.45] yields 0.09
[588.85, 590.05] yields 0.45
